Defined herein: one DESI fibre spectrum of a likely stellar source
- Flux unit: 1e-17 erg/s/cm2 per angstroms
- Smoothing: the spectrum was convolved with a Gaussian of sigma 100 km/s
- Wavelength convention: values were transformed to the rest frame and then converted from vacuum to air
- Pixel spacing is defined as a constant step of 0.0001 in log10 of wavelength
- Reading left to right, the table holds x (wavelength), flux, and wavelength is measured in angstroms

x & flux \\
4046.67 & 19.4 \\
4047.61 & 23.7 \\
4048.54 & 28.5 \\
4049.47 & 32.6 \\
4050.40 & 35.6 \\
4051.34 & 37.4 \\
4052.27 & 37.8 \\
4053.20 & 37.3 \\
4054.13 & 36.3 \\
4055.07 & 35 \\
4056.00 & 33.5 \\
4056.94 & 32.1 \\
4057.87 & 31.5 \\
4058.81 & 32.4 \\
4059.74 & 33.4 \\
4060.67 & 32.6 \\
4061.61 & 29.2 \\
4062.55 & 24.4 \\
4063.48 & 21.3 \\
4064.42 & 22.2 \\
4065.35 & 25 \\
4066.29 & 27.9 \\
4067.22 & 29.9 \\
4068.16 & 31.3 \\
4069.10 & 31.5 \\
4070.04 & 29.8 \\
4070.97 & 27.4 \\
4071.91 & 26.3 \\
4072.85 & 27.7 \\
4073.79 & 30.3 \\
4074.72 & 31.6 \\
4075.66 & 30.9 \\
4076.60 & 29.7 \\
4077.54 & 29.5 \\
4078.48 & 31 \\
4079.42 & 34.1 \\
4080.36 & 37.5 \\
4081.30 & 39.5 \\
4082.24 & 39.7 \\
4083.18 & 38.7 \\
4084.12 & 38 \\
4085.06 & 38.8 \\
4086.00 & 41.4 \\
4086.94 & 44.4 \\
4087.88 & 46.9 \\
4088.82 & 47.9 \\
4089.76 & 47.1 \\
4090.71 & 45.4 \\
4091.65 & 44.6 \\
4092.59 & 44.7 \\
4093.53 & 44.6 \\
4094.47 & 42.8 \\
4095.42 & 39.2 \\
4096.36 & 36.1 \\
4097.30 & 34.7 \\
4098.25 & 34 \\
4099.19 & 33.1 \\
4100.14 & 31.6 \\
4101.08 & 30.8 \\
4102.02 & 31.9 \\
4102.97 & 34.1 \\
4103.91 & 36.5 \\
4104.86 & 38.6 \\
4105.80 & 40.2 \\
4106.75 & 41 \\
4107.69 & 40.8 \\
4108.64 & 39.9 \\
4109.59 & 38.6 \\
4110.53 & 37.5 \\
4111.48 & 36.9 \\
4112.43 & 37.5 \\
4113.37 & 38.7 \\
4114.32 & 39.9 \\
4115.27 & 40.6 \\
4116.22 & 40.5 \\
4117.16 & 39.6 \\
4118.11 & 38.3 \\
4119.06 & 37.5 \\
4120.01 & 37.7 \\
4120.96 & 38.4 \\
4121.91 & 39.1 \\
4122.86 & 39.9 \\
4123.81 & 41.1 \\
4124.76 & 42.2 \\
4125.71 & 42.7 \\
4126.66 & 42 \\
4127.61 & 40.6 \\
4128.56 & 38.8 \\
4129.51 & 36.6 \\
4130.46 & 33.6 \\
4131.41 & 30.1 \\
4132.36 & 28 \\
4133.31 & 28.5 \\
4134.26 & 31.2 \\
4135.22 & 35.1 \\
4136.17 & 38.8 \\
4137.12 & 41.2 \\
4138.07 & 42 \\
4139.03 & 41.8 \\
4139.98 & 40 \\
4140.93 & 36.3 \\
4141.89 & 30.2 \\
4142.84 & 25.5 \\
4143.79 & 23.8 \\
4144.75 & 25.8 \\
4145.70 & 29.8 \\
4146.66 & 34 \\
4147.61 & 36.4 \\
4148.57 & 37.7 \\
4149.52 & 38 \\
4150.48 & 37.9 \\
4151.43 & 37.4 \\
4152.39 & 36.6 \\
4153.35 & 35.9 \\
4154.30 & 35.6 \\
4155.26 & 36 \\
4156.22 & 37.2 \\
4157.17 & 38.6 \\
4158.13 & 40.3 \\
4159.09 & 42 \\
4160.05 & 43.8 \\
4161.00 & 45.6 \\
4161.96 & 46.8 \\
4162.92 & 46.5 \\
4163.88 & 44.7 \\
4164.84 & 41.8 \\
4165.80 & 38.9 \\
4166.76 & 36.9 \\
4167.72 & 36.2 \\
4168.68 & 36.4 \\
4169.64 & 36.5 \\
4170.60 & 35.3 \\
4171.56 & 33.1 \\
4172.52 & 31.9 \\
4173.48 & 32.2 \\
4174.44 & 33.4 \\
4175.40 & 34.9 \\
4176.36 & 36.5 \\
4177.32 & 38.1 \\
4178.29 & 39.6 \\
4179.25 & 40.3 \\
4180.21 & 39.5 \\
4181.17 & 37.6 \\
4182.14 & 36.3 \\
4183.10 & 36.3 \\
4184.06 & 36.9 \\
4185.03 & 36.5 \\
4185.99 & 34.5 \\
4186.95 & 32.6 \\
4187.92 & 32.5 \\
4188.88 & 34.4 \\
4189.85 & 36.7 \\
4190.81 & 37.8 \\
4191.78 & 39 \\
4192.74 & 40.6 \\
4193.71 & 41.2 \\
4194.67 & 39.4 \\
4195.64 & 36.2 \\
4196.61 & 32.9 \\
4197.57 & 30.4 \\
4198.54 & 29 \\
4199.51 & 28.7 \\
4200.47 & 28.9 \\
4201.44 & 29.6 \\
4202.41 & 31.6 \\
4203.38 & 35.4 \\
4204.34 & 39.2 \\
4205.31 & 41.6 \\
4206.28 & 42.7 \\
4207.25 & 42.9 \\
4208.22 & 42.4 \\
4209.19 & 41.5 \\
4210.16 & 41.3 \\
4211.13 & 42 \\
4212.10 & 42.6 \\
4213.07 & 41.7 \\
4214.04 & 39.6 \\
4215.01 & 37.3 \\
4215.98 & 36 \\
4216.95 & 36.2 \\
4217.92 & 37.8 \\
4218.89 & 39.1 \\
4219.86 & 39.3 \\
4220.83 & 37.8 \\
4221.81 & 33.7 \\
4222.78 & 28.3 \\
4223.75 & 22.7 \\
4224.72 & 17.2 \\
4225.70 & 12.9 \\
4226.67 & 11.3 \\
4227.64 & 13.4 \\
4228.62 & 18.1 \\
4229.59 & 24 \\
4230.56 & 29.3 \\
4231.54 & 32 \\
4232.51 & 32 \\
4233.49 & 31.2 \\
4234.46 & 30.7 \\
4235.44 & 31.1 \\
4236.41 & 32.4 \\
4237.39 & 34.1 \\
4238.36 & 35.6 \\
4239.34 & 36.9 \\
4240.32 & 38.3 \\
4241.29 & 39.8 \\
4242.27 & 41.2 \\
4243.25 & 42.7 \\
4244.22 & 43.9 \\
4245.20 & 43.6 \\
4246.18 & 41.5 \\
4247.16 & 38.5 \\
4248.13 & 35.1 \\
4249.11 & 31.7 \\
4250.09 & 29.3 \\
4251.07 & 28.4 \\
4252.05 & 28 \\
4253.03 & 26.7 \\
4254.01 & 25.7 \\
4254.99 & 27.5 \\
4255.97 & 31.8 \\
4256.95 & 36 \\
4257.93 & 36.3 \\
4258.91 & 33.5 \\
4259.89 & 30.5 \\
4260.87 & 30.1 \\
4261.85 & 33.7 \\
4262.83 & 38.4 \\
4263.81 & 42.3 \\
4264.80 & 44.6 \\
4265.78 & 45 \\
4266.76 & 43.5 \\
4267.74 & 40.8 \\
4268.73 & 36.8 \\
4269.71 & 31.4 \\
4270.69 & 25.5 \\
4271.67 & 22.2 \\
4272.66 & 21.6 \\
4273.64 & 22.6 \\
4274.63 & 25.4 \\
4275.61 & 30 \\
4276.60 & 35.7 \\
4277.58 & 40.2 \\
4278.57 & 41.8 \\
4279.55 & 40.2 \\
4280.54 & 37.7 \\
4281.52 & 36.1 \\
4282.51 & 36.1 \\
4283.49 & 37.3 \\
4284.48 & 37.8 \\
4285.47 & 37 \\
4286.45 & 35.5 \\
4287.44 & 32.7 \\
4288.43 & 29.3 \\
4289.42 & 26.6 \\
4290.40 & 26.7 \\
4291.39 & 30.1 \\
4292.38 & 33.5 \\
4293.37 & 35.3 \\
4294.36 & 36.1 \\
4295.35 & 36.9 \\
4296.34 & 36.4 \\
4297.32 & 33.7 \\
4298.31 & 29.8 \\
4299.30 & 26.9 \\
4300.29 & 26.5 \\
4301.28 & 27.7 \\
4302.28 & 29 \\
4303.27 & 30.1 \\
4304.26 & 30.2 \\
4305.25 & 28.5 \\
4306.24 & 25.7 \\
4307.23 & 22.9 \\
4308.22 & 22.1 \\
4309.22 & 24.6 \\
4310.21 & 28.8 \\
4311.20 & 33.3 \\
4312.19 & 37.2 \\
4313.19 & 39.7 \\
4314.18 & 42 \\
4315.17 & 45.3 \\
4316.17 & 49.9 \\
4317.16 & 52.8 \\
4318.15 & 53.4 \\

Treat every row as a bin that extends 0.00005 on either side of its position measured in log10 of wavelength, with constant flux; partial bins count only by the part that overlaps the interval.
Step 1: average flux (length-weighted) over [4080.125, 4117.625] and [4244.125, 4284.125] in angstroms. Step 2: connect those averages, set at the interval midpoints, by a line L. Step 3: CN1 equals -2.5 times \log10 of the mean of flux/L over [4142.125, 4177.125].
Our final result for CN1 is 0.02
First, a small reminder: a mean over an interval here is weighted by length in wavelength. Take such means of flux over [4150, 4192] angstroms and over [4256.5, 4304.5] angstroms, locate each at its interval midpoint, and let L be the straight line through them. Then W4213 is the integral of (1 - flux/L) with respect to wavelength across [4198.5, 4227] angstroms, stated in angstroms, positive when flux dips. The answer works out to 1.2 angstroms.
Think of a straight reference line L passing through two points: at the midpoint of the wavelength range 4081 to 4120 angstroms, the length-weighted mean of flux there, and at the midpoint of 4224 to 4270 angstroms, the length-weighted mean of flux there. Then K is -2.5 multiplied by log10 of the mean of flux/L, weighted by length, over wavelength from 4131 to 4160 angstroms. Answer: 0.06 mag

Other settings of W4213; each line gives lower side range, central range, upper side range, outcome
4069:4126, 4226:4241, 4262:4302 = 2.6 angstroms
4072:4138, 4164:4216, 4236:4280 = -1.3 angstroms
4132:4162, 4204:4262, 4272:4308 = -0.3 angstroms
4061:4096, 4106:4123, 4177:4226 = -1.8 angstroms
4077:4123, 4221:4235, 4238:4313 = 4.2 angstroms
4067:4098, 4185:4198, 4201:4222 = 0.8 angstroms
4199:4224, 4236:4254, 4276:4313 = -0.3 angstroms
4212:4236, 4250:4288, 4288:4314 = -4.4 angstroms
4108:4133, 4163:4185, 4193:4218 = 0.3 angstroms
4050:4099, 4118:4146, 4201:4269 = -1.0 angstroms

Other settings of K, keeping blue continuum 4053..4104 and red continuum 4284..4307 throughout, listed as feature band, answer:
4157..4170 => -0.23 mag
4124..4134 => -0.08 mag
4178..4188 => -0.12 mag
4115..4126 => -0.17 mag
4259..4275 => -0.06 mag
